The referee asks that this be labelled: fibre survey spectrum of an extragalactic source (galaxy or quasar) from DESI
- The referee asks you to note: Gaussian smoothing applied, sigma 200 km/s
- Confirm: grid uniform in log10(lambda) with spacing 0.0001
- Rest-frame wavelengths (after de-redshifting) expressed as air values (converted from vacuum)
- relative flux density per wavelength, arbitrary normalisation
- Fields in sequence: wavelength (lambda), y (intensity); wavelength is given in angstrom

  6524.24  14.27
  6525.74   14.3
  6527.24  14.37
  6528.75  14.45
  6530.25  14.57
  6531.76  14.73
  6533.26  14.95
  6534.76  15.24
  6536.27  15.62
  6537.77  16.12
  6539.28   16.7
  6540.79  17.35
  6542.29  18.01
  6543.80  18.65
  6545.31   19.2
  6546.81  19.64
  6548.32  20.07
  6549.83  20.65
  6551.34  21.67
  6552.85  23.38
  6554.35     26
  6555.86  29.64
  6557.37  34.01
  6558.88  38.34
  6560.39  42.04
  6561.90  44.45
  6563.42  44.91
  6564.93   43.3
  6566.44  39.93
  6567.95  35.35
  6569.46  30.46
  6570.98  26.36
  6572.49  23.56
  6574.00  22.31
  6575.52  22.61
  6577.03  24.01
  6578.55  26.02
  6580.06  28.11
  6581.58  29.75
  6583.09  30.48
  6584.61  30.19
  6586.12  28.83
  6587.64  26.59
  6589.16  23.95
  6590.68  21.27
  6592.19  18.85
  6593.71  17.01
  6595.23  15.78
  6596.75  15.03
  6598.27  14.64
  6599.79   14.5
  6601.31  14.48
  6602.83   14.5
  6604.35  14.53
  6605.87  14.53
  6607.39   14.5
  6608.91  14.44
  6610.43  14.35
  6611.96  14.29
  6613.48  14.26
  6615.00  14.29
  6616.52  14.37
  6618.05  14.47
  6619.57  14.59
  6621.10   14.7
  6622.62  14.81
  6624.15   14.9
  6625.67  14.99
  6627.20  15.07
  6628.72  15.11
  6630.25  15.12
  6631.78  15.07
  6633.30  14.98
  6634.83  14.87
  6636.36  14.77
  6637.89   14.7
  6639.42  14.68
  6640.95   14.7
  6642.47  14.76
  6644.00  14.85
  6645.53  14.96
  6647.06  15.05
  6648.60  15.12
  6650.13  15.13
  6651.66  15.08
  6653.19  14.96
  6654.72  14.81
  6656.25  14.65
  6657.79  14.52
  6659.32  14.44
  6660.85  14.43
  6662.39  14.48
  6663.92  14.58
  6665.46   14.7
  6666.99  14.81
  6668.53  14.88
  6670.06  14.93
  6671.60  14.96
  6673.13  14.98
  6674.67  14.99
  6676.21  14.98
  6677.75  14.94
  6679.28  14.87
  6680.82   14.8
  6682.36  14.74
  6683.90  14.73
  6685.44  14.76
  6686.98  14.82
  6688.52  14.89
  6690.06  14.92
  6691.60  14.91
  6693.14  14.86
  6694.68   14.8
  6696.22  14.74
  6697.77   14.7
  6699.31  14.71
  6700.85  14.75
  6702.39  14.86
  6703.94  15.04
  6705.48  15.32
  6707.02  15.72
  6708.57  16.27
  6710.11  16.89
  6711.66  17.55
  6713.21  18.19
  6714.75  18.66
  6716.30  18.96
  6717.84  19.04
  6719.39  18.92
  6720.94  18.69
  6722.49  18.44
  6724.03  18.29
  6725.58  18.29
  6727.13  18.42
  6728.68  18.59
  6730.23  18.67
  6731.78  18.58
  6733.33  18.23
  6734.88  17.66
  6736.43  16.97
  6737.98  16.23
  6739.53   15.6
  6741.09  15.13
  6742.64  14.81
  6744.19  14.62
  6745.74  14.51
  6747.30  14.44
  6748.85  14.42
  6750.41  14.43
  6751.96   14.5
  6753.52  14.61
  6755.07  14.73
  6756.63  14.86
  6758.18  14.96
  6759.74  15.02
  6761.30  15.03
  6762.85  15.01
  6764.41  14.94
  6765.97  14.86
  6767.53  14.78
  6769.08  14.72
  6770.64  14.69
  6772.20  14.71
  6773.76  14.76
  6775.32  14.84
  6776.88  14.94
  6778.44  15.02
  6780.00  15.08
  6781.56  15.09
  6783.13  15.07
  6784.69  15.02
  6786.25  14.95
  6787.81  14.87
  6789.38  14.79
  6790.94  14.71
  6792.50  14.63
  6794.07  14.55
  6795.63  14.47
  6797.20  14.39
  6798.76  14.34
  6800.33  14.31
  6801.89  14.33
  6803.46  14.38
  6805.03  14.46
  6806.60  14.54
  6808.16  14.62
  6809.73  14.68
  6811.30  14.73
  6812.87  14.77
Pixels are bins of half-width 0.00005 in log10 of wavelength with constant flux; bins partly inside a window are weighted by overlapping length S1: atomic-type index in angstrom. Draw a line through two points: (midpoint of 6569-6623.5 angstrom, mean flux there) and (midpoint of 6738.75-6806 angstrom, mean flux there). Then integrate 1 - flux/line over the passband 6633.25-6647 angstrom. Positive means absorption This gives 2.7 angstrom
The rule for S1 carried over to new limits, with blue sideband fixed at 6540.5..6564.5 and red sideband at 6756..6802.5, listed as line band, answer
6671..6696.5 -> 6.8 angstrom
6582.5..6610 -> 7.0 angstrom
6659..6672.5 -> 4.2 angstrom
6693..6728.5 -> 3.4 angstrom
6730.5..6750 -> 1.2 angstrom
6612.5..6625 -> 4.9 angstrom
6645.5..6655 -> 3.1 angstrom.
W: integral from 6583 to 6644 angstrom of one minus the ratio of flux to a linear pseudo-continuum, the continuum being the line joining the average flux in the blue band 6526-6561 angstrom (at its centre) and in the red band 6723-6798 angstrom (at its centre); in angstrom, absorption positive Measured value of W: 8.6 angstrom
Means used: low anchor 20.9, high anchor 15.5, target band 16.5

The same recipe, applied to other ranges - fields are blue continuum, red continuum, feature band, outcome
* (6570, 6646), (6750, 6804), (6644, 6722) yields 5.14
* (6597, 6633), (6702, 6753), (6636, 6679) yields 1.79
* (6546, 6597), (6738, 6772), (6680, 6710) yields 6.38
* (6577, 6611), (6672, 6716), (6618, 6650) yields 5.95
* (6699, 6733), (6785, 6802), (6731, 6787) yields 2.30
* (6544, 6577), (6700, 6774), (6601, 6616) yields 6.67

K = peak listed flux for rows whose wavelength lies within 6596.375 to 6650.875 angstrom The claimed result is 15.13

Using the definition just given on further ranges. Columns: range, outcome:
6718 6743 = 18.92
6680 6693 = 14.92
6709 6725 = 19.04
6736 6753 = 16.97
